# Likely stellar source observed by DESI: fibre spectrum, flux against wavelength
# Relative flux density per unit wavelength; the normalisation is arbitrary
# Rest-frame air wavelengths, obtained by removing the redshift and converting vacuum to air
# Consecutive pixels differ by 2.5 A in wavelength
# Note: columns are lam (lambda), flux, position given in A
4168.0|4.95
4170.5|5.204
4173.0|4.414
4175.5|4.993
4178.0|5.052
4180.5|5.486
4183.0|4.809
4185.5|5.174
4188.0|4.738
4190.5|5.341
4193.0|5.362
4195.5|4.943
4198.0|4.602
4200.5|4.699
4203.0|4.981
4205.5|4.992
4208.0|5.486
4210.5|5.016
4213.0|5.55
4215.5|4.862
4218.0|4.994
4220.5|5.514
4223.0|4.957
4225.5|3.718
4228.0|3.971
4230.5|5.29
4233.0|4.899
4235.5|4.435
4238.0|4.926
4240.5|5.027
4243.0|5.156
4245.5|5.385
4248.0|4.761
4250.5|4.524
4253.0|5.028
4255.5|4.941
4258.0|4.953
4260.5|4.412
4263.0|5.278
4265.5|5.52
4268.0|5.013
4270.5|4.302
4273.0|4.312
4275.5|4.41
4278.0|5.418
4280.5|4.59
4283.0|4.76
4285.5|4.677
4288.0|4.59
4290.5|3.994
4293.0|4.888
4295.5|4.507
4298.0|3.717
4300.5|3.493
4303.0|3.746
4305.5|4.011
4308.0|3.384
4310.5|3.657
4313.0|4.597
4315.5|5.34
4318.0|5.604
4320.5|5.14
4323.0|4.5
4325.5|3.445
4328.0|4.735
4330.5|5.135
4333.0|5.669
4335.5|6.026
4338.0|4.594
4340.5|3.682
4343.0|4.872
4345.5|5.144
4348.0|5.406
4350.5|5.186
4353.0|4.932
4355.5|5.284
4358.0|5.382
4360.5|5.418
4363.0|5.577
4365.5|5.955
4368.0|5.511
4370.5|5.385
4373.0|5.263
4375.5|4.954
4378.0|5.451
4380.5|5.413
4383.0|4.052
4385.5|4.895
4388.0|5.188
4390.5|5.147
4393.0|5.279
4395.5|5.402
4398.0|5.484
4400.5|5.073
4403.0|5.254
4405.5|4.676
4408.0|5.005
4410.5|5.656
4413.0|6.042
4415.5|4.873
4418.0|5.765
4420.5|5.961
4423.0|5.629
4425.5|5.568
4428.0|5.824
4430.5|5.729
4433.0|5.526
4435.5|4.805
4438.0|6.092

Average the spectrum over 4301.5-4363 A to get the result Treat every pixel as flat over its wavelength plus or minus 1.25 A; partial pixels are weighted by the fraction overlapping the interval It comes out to 4.8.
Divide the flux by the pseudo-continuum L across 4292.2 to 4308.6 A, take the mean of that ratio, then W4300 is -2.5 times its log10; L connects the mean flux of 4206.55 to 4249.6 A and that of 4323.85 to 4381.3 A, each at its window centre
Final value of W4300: 0.26 mag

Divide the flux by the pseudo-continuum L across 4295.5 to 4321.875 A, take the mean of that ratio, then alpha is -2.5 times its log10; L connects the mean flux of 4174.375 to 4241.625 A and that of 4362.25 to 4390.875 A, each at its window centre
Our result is 0.19 mag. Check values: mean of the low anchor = 4.96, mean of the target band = 4.28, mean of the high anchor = 5.23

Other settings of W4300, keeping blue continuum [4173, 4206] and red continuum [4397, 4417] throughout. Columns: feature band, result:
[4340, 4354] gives 0.055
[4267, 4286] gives 0.093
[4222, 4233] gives 0.118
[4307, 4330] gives 0.142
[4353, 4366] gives -0.049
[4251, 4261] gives 0.051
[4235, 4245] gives 0.021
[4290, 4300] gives 0.205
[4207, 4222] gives -0.044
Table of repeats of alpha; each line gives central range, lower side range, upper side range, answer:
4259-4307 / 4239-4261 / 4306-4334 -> 0.07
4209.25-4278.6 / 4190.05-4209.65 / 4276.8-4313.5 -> -0.05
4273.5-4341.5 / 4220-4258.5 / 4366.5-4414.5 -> 0.11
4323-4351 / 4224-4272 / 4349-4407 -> 0.05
